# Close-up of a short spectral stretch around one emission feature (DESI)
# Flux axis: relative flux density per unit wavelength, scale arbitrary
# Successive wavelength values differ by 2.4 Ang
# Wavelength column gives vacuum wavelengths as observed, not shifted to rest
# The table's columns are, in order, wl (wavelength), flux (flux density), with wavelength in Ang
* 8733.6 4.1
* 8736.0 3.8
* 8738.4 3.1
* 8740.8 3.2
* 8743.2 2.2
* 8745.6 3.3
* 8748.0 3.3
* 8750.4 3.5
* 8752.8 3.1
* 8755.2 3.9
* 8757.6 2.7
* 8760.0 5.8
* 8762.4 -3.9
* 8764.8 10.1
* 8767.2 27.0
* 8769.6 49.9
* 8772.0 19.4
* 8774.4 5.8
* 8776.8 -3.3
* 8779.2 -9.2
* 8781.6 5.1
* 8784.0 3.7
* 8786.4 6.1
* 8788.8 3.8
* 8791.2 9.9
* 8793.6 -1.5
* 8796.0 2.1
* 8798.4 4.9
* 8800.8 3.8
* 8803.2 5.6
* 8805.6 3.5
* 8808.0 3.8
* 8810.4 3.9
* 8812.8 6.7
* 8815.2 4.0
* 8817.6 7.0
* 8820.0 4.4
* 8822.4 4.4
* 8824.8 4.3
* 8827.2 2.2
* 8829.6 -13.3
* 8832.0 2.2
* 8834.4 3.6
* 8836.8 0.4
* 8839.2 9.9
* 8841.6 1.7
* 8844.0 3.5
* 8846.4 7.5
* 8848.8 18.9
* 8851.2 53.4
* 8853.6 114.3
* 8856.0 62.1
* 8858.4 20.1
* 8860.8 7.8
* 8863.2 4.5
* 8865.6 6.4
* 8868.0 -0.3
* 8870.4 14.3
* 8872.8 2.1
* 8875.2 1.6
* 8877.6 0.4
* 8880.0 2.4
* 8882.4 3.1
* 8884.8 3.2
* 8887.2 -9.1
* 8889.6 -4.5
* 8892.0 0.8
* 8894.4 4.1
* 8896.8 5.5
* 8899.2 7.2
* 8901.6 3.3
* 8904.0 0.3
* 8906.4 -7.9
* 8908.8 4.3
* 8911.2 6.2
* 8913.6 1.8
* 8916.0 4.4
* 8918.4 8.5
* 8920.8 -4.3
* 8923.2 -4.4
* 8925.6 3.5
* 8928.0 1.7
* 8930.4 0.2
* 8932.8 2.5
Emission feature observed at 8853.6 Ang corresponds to [O III] 5007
